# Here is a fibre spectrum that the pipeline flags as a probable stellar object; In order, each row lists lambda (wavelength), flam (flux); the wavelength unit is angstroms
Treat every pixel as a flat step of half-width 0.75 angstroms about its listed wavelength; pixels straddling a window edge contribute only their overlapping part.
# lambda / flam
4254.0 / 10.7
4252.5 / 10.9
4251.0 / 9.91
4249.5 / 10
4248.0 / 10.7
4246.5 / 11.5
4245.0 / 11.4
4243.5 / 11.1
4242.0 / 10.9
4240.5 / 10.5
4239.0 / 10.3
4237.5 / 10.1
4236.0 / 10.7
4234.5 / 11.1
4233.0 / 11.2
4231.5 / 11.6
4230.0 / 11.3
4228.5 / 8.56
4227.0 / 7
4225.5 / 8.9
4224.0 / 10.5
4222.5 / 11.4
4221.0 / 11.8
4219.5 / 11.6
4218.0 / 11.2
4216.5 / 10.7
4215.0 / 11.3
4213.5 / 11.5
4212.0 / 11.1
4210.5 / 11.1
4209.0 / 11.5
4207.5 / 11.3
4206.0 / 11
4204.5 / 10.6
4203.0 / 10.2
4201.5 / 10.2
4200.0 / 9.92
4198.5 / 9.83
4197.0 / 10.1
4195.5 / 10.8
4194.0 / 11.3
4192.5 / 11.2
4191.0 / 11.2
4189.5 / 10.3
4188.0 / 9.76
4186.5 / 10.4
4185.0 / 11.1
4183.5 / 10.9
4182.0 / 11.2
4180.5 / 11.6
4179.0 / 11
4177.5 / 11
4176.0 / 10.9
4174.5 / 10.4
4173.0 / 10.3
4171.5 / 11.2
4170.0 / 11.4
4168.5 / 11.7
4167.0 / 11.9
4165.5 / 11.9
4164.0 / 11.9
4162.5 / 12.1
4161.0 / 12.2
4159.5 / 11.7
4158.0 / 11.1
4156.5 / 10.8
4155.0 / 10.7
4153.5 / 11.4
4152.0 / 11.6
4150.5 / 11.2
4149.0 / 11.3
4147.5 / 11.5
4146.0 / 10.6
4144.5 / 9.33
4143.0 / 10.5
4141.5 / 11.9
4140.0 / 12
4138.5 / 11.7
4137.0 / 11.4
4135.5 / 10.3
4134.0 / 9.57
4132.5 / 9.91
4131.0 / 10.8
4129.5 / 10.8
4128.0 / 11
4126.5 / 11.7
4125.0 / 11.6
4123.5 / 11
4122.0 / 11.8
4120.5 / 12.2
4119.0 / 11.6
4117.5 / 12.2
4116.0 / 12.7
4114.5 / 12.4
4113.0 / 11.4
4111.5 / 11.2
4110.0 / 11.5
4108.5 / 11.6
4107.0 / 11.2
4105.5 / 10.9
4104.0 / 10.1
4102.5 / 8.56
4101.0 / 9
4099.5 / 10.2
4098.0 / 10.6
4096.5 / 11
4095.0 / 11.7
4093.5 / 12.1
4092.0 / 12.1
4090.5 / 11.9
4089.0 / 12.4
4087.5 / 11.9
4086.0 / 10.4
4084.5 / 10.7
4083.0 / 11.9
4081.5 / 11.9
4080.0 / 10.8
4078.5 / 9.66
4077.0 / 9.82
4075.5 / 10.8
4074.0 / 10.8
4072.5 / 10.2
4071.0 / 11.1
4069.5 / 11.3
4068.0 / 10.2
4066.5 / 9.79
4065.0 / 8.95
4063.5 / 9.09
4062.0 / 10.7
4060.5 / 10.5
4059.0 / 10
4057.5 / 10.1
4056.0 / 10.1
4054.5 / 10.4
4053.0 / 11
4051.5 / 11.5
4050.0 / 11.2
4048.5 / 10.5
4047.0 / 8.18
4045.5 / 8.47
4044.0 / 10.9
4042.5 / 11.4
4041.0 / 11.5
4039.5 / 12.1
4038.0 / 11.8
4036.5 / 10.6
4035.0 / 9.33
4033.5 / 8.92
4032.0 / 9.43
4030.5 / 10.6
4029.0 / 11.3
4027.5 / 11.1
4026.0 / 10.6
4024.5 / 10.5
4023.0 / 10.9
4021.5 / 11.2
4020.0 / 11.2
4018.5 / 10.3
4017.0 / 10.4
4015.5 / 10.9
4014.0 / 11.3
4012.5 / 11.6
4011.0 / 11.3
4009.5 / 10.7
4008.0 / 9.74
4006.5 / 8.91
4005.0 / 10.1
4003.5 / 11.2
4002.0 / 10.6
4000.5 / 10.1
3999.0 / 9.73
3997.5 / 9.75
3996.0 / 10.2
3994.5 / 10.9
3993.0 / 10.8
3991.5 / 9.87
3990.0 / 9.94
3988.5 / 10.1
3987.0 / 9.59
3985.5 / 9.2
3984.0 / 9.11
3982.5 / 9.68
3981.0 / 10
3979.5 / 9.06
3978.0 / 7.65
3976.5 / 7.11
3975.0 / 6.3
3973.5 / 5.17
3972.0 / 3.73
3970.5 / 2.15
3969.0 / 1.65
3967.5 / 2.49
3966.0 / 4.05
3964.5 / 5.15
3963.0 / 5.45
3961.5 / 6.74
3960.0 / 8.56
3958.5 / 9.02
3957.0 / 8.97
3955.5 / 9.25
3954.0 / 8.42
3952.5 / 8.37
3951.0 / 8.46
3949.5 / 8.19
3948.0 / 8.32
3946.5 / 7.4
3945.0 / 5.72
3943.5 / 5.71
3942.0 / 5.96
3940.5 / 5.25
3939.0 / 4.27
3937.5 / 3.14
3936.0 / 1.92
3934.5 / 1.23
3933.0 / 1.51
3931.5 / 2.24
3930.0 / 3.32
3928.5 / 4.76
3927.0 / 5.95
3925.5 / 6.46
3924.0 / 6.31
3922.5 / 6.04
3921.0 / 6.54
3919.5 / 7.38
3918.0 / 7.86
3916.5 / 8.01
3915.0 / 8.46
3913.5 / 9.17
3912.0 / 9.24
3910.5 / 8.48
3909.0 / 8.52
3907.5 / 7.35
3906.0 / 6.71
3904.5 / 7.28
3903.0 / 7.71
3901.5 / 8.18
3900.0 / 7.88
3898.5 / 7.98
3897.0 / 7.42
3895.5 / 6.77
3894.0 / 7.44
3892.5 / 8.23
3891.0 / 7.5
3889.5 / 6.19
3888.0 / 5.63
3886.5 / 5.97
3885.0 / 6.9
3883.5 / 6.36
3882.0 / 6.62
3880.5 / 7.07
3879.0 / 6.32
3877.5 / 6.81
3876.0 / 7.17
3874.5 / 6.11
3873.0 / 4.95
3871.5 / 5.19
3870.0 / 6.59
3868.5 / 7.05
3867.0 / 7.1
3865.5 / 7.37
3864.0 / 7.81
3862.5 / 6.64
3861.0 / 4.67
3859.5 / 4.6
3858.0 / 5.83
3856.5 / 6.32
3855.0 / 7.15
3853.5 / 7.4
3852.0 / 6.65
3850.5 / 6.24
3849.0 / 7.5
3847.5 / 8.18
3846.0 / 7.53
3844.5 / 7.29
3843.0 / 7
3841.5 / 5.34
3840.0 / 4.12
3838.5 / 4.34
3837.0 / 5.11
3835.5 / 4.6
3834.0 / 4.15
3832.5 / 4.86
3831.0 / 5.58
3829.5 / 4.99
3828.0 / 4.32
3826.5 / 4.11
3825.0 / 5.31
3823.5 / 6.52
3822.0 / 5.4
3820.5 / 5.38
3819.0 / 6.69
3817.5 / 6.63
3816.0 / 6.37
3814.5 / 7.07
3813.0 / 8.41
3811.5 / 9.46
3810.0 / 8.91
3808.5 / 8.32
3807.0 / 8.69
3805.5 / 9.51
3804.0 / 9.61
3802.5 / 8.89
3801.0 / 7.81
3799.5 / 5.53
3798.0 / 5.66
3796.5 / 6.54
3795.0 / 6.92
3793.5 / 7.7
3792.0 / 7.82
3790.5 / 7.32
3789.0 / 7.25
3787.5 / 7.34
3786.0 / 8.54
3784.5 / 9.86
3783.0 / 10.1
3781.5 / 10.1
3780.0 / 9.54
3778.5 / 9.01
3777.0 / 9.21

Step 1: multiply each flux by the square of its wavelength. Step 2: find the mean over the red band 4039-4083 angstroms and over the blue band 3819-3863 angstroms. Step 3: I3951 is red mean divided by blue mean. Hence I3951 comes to 2.02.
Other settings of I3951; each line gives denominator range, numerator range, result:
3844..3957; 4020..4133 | 1.79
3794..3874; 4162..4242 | 2.00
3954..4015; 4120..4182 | 1.44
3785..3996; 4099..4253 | 1.86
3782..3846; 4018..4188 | 1.86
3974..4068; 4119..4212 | 1.17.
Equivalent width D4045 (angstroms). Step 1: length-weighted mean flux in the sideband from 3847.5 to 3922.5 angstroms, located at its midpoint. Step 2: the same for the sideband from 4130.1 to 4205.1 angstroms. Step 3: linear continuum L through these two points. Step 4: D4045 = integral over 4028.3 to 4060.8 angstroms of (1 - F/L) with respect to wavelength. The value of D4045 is -4.2 angstroms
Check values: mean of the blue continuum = 7.03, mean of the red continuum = 11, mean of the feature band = 10.4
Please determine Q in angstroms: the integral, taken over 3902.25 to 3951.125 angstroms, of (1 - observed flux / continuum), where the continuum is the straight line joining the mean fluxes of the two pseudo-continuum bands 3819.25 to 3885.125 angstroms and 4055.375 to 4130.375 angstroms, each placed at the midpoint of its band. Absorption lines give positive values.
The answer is 8.7 angstroms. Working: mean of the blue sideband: 6.05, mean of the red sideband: 10.9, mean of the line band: 6.18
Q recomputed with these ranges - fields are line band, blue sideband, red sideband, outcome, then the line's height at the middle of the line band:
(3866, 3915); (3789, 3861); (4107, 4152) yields 3.0 angstroms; 7.59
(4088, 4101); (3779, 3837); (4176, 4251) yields -2.3 angstroms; 9.67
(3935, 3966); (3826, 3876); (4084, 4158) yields 5.1 angstroms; 7.89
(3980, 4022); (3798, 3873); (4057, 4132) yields -4.2 angstroms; 9.35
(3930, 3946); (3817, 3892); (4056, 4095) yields 8.4 angstroms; 7.87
